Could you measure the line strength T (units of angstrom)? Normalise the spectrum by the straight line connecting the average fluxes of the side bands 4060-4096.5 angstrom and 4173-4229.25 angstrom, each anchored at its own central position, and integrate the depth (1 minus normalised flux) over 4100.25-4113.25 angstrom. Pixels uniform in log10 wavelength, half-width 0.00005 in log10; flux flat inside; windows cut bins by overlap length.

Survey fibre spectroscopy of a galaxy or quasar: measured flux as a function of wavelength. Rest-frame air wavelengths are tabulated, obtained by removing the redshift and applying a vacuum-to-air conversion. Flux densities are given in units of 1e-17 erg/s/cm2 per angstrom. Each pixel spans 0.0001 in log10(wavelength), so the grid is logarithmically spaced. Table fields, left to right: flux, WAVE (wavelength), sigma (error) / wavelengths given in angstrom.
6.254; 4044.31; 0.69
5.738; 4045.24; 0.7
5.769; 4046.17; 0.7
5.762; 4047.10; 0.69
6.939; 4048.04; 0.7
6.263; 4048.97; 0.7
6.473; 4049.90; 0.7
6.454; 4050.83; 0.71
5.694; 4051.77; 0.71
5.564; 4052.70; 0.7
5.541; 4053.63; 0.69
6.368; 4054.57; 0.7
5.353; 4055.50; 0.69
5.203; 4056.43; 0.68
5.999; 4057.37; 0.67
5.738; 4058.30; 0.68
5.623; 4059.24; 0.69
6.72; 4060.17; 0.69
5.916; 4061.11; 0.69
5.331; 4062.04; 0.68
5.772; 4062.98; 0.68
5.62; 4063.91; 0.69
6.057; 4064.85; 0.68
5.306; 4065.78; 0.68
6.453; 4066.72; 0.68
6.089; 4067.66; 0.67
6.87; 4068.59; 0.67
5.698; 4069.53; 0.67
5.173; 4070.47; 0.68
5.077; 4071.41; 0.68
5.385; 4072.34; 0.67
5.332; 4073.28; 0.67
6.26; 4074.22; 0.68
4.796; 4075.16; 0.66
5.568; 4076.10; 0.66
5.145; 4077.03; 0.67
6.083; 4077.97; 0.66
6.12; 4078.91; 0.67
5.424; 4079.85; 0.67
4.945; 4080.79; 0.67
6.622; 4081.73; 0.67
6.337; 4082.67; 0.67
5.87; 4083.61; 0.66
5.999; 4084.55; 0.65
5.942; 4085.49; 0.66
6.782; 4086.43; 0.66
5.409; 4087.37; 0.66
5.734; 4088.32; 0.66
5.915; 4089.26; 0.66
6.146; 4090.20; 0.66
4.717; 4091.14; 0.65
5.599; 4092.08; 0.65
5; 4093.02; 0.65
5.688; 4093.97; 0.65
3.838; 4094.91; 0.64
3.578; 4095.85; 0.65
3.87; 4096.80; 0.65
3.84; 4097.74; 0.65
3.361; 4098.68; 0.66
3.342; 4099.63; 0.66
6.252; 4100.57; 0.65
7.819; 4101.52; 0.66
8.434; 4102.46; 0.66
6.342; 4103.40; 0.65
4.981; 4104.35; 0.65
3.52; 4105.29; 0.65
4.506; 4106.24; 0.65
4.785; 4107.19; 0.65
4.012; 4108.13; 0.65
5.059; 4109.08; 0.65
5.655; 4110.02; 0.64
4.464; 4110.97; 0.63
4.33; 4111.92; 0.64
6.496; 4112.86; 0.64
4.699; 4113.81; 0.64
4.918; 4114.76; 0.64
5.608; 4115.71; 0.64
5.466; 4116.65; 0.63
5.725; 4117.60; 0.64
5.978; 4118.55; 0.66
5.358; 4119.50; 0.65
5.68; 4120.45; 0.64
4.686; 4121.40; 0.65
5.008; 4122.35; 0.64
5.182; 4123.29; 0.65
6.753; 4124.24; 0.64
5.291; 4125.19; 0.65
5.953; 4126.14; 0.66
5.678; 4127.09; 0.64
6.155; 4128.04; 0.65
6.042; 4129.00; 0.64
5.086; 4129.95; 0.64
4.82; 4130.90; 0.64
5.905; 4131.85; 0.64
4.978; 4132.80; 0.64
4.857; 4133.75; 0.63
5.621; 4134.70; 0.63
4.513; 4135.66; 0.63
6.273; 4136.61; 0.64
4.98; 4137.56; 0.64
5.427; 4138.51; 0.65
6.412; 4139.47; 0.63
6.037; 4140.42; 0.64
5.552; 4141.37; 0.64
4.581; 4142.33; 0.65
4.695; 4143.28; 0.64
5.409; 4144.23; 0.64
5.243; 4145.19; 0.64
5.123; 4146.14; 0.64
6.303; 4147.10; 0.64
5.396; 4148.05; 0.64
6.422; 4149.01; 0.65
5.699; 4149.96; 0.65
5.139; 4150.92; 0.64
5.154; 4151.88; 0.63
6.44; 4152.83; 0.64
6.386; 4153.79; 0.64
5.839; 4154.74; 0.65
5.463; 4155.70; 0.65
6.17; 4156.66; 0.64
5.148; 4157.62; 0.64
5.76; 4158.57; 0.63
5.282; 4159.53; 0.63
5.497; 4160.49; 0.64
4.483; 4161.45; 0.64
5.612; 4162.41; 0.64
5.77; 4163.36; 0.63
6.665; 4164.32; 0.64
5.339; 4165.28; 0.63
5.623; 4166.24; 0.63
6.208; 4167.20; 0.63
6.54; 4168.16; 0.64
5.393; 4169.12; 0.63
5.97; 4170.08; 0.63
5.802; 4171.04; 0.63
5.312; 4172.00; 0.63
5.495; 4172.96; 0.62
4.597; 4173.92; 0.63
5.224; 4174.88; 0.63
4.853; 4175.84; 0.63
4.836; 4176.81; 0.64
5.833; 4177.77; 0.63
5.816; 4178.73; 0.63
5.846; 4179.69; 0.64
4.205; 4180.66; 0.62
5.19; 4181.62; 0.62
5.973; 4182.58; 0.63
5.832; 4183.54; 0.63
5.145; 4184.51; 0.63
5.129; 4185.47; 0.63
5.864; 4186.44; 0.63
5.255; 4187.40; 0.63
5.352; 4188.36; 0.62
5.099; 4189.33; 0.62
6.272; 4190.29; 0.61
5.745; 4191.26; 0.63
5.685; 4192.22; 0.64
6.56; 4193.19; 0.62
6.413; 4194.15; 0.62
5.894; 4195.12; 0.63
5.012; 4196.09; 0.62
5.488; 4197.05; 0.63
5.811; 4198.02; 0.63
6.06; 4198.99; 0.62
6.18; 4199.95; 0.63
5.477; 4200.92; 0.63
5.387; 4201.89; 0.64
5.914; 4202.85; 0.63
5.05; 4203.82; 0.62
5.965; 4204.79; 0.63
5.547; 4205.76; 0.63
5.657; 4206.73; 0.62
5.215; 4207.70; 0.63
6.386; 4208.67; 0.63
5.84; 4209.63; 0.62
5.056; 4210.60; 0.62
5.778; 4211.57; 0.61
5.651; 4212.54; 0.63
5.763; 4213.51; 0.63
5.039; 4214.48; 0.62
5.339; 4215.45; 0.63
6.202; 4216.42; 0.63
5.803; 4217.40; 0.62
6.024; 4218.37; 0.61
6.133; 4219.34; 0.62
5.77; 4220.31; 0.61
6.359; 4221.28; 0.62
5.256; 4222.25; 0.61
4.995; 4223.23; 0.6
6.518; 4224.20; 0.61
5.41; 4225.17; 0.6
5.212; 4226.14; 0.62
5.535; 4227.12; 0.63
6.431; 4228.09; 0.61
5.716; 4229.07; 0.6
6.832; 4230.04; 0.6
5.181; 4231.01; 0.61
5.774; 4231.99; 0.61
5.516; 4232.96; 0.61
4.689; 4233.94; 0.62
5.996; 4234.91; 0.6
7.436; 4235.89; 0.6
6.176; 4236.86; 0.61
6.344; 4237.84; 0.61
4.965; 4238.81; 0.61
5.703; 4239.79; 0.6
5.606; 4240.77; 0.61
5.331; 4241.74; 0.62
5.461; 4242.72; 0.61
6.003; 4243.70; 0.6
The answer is 0.4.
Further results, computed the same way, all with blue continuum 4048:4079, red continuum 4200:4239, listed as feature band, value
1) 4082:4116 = 3.2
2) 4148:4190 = 1.6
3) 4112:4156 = 2.0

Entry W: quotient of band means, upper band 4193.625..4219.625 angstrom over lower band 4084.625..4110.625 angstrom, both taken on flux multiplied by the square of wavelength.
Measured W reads 1.16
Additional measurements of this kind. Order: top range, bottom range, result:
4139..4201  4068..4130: 1.07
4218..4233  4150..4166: 1.06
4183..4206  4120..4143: 1.07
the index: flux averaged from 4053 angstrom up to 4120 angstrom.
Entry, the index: 5.48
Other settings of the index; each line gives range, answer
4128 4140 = 5.44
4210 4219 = 5.64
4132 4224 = 5.59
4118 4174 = 5.57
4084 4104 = 5.41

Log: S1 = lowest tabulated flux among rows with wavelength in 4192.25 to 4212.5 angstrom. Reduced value 5.012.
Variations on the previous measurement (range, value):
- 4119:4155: 4.513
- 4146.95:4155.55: 5.139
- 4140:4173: 4.483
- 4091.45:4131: 3.342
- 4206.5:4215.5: 5.039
